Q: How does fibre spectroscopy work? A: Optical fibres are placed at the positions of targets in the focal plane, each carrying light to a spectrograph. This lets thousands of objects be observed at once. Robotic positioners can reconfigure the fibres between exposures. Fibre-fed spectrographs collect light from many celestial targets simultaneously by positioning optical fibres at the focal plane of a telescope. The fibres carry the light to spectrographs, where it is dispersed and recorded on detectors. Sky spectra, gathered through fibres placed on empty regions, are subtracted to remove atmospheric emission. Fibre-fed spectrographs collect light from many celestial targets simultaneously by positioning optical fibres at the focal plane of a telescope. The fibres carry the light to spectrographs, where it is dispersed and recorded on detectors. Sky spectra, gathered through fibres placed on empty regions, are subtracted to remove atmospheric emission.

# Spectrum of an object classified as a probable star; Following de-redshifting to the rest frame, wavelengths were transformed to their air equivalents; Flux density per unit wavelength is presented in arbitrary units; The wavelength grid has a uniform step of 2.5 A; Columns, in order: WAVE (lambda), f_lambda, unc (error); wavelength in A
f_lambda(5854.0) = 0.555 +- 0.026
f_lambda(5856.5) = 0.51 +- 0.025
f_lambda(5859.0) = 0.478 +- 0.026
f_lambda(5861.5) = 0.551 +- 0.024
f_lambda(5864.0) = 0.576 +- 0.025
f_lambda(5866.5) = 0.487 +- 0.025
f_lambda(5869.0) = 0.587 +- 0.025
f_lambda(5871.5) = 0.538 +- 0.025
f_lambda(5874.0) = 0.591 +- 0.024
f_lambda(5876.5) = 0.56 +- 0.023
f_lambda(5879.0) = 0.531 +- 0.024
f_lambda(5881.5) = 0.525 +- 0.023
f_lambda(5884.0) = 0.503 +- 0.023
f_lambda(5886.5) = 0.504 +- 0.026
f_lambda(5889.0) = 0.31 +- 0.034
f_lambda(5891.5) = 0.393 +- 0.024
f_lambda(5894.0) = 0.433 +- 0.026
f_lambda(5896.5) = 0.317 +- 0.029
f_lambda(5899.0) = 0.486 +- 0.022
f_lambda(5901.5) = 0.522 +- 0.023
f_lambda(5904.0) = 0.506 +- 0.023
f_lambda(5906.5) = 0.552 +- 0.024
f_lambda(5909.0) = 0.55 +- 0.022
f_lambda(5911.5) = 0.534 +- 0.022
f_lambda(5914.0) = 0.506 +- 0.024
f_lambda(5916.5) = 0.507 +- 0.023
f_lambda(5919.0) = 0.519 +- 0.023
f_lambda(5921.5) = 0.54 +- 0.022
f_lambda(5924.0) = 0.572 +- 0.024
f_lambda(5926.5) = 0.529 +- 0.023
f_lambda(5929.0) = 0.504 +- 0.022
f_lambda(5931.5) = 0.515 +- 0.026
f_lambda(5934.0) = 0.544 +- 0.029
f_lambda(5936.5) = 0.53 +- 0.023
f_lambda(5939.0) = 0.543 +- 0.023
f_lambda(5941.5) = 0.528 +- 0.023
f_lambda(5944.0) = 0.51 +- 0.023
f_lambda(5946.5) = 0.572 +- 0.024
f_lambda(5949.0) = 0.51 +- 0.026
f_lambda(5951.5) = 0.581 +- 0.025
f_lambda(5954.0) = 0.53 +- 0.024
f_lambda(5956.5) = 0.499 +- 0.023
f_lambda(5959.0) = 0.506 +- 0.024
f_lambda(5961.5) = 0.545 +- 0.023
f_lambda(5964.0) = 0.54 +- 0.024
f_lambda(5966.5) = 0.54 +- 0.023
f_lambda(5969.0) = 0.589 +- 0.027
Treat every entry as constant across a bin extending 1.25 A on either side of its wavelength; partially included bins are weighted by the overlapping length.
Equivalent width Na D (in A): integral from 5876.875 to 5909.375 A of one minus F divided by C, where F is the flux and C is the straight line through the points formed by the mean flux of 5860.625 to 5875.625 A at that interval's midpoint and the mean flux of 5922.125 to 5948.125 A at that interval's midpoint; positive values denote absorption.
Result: 4.5 A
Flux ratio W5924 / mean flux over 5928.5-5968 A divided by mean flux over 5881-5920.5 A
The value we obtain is 1.1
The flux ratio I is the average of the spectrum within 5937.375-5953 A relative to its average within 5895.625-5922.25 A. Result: 1.07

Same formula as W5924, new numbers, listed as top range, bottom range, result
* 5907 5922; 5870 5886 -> 0.97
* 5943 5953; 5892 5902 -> 1.27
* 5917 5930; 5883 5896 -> 1.26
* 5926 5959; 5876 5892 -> 1.11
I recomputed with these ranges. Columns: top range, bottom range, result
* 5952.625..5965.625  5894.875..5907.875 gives 1.10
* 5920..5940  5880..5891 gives 1.17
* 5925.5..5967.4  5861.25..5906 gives 1.07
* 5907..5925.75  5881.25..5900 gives 1.24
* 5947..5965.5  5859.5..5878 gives 0.96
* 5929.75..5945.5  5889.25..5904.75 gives 1.22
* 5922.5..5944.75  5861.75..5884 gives 0.97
